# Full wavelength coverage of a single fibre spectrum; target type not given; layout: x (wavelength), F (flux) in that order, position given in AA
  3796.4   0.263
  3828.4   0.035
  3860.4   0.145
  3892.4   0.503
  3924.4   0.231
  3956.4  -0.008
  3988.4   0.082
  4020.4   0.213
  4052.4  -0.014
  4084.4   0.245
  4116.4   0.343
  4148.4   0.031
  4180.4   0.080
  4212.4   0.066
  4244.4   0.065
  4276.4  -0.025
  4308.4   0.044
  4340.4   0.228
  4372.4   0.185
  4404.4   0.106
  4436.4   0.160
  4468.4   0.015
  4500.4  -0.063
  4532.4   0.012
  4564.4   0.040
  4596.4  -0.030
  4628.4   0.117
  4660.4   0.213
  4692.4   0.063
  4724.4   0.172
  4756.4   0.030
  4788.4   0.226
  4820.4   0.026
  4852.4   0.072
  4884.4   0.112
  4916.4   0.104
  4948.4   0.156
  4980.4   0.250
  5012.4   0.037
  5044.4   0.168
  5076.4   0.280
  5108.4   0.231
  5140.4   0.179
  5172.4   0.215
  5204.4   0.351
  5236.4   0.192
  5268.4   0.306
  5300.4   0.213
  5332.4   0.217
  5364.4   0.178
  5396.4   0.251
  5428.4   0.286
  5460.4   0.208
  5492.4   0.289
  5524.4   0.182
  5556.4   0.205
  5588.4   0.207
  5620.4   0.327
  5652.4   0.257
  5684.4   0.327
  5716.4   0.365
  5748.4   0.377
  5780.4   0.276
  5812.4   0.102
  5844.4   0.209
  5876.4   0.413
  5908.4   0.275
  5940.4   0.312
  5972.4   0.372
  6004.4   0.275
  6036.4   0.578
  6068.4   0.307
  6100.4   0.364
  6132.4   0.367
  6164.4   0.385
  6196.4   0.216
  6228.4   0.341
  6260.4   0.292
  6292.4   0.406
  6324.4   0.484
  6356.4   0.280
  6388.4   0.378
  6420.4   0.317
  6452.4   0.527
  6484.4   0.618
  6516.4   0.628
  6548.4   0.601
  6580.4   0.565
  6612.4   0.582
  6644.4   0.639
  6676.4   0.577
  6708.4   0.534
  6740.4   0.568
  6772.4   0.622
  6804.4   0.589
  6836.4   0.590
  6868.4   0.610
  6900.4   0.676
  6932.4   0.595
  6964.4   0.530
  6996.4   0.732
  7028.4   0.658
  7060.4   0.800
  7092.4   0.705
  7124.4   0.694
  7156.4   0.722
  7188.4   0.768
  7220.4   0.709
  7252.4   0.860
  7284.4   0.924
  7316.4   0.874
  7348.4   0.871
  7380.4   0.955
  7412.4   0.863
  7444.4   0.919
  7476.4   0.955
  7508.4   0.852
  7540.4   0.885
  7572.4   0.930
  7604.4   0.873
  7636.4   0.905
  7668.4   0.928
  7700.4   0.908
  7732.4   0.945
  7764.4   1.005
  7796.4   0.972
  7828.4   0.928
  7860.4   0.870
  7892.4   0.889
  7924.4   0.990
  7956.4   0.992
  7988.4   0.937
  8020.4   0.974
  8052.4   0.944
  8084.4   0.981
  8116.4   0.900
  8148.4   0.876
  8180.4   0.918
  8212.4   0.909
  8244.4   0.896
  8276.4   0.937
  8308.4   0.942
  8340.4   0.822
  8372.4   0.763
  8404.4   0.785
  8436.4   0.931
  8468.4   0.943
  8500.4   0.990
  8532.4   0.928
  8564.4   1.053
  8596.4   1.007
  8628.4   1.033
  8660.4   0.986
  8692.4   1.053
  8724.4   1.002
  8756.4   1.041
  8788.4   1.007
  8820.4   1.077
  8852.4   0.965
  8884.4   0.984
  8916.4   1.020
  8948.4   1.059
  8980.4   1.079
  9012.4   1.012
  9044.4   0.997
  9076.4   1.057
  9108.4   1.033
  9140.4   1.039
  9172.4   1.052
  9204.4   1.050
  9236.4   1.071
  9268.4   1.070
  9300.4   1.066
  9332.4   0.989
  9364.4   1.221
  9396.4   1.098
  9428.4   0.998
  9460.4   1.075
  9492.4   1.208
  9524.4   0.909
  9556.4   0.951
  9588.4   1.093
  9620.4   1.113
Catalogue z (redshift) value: 0.62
